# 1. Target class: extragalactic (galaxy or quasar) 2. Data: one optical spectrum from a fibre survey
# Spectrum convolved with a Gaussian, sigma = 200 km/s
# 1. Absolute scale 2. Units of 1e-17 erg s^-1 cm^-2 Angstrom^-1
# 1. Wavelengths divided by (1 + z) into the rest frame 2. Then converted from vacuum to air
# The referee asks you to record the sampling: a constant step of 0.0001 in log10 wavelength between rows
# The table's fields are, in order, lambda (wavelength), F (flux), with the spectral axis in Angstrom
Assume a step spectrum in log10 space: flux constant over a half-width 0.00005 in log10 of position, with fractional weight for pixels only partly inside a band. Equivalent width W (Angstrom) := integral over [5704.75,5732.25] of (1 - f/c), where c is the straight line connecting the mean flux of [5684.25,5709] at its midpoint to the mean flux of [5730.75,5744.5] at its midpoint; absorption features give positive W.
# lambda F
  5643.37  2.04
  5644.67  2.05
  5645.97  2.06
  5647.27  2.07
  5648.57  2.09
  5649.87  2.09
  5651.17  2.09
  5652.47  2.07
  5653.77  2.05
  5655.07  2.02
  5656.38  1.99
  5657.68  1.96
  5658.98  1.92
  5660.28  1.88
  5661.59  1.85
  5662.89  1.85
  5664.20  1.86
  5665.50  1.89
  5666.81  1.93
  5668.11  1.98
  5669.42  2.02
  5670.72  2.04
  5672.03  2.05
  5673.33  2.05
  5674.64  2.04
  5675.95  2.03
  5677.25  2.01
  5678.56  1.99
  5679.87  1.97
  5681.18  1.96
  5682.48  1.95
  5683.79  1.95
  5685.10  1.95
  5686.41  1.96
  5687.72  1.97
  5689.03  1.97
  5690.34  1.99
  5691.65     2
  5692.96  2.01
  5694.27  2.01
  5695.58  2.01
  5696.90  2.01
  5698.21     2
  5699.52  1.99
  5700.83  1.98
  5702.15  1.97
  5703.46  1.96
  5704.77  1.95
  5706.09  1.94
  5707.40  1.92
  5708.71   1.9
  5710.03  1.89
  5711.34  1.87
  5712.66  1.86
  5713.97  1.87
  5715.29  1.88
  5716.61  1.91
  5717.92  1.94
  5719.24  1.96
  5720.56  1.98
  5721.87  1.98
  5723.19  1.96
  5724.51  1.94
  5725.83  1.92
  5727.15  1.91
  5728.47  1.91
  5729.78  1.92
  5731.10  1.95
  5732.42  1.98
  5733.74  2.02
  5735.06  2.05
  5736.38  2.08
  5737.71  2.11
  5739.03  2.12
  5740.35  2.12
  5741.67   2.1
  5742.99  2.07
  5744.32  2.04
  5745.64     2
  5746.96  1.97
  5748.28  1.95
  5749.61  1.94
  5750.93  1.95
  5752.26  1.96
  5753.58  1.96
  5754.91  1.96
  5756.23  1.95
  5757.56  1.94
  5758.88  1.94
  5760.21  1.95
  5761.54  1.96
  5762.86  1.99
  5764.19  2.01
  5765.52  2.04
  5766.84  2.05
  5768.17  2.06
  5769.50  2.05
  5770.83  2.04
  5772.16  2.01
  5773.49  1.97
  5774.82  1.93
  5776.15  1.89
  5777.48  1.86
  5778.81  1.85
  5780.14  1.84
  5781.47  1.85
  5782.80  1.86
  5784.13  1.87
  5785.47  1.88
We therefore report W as 1.3 Angstrom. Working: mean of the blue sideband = 1.97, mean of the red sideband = 2.06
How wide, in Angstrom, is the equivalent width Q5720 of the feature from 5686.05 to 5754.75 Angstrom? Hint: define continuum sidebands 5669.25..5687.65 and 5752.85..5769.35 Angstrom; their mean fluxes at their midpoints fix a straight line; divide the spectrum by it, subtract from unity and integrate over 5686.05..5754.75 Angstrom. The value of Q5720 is 0.6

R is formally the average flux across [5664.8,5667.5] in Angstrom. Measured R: 1.91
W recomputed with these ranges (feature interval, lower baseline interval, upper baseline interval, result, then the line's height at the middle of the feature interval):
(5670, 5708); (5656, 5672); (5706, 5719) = -1.4 Angstrom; 1.92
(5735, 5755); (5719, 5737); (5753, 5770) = -0.5 Angstrom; 1.98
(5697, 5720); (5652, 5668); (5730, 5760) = 0.5 Angstrom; 1.98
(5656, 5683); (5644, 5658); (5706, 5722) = 0.6 Angstrom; 2.01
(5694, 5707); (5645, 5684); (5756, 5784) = 0.0 Angstrom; 1.98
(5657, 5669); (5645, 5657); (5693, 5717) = 0.8 Angstrom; 2.03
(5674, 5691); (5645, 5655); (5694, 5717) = 0.1 Angstrom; 1.99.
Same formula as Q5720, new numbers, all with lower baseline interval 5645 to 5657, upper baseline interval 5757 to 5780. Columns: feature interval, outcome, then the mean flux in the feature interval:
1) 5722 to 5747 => -0.2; 2.01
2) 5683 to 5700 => 0.4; 1.99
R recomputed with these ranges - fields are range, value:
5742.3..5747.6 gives 2.02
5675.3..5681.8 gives 1.99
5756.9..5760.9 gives 1.94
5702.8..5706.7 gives 1.95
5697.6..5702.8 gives 1.98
